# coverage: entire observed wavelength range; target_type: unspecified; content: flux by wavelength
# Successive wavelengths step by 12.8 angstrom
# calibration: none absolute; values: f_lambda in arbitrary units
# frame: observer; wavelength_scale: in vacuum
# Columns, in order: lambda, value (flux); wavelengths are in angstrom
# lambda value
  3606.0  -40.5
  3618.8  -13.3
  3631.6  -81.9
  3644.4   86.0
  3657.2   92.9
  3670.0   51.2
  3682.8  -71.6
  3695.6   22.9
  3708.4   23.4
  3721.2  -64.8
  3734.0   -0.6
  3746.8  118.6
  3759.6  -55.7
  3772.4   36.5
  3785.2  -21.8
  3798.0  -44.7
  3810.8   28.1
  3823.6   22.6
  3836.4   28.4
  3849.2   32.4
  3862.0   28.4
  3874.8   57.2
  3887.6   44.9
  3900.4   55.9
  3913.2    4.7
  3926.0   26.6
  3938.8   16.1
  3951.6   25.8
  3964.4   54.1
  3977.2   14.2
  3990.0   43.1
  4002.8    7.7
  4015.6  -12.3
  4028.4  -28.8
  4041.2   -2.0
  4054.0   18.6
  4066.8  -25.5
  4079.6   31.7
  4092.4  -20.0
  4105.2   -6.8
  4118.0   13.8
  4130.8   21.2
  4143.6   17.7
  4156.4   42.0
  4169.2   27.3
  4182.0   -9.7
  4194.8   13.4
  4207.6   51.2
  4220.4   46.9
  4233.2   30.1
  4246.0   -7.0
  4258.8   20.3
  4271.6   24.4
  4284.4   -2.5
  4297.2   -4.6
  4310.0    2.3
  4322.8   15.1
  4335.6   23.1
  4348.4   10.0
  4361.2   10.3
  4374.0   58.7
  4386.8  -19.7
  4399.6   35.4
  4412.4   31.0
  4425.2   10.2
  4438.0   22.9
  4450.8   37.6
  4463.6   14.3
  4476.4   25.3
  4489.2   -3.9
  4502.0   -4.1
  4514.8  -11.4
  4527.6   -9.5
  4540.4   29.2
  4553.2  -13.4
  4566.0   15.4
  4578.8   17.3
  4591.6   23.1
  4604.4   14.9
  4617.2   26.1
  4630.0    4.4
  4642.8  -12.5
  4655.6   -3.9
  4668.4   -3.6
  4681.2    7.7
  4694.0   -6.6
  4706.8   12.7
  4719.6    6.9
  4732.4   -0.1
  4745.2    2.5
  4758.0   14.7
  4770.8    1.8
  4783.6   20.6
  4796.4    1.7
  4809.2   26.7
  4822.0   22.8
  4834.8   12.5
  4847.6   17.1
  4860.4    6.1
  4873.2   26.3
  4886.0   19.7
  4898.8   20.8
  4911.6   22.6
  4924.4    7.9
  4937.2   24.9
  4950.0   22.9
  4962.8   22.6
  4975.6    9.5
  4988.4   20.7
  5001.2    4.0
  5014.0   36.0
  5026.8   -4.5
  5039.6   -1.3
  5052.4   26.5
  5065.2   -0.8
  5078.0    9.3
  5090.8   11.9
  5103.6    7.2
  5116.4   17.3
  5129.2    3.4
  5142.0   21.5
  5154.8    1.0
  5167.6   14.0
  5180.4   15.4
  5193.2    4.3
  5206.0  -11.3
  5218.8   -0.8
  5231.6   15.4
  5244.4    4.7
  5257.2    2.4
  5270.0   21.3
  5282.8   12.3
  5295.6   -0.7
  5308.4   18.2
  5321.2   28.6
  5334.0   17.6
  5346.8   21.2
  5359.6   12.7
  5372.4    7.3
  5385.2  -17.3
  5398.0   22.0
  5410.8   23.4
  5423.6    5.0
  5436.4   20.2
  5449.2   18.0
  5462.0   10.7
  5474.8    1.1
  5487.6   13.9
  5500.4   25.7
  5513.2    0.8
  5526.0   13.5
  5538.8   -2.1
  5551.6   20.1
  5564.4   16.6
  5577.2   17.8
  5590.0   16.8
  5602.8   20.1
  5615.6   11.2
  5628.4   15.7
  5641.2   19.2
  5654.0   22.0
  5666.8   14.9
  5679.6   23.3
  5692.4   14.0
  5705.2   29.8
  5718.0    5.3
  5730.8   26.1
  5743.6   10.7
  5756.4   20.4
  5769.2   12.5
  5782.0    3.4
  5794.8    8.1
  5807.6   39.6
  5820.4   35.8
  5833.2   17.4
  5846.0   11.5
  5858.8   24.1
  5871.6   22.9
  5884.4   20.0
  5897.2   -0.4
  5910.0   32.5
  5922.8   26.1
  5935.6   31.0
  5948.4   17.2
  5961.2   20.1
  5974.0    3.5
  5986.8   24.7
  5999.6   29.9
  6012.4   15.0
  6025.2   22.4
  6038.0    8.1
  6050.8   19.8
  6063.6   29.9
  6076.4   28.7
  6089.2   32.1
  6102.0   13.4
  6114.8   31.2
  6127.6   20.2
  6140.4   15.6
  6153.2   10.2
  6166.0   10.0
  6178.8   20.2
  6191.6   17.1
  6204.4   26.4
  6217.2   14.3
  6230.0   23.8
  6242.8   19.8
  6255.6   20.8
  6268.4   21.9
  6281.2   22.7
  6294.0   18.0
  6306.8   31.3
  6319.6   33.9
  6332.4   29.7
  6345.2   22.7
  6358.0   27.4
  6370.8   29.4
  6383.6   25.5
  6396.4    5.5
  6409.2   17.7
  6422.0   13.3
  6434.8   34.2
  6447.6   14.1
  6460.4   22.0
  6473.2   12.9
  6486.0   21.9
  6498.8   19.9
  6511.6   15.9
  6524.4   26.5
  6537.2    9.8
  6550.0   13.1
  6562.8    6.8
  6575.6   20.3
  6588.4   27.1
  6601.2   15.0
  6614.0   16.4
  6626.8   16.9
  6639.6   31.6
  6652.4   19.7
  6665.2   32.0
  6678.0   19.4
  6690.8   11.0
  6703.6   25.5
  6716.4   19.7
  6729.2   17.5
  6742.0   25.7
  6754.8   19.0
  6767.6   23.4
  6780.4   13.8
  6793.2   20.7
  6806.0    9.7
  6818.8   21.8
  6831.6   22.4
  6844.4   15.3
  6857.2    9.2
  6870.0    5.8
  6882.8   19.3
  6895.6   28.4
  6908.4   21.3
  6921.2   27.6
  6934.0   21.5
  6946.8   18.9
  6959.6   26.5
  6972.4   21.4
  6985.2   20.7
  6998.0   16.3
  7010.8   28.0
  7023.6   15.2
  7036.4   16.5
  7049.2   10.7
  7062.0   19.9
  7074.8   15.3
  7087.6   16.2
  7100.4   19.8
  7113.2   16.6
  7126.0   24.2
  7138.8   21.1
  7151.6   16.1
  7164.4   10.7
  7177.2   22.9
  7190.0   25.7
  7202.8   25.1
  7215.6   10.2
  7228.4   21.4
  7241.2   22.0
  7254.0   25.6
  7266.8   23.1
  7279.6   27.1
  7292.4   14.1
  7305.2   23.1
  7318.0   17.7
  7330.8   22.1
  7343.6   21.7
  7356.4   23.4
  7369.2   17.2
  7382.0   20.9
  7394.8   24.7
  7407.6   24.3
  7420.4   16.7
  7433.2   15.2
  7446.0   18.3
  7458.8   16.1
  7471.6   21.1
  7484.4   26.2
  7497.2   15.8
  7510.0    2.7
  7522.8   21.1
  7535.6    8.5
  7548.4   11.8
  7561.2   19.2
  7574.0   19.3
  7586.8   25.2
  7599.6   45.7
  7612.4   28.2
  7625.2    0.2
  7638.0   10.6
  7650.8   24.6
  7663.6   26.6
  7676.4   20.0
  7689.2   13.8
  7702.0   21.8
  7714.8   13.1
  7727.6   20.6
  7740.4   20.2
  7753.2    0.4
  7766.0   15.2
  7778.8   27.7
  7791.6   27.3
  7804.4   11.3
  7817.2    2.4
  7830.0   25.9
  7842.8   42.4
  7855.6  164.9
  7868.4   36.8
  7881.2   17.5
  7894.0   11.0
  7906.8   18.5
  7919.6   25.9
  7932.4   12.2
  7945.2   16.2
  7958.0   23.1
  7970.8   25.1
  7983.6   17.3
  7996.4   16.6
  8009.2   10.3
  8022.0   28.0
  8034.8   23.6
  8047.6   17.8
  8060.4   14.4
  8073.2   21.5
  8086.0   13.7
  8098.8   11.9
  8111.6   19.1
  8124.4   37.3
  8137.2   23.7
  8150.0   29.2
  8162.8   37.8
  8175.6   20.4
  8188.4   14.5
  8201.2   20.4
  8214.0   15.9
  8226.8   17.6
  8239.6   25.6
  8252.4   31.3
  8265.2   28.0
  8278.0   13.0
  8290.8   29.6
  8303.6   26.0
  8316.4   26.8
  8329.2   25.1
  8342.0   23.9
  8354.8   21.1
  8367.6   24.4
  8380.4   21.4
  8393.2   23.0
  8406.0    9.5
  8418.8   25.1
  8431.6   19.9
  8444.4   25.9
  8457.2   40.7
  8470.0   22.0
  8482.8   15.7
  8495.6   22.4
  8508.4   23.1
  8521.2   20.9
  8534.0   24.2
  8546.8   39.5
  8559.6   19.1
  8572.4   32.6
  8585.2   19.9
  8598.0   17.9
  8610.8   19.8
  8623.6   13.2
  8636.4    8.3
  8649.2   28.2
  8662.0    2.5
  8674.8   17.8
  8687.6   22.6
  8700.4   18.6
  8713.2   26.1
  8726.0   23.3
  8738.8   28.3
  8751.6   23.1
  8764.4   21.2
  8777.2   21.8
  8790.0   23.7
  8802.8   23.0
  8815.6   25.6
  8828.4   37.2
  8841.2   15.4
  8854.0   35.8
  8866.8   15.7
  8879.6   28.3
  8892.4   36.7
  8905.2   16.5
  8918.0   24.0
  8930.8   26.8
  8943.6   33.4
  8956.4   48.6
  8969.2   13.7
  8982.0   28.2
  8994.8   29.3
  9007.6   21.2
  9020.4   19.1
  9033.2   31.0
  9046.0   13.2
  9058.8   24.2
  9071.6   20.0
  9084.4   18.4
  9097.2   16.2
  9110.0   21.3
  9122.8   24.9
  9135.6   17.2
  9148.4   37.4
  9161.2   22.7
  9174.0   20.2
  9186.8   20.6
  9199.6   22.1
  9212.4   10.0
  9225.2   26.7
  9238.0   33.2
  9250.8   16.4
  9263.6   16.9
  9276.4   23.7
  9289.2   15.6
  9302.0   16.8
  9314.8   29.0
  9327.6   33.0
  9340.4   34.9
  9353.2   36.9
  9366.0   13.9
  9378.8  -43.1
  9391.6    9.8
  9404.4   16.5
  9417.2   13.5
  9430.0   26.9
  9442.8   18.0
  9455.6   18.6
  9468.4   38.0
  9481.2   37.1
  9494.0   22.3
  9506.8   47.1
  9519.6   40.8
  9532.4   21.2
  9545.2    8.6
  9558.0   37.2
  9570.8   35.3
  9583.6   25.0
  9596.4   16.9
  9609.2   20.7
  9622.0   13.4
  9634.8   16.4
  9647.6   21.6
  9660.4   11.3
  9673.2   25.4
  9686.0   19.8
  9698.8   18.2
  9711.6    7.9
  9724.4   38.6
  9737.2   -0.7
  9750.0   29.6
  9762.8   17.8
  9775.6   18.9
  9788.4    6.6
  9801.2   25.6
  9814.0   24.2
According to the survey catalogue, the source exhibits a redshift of 1.11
